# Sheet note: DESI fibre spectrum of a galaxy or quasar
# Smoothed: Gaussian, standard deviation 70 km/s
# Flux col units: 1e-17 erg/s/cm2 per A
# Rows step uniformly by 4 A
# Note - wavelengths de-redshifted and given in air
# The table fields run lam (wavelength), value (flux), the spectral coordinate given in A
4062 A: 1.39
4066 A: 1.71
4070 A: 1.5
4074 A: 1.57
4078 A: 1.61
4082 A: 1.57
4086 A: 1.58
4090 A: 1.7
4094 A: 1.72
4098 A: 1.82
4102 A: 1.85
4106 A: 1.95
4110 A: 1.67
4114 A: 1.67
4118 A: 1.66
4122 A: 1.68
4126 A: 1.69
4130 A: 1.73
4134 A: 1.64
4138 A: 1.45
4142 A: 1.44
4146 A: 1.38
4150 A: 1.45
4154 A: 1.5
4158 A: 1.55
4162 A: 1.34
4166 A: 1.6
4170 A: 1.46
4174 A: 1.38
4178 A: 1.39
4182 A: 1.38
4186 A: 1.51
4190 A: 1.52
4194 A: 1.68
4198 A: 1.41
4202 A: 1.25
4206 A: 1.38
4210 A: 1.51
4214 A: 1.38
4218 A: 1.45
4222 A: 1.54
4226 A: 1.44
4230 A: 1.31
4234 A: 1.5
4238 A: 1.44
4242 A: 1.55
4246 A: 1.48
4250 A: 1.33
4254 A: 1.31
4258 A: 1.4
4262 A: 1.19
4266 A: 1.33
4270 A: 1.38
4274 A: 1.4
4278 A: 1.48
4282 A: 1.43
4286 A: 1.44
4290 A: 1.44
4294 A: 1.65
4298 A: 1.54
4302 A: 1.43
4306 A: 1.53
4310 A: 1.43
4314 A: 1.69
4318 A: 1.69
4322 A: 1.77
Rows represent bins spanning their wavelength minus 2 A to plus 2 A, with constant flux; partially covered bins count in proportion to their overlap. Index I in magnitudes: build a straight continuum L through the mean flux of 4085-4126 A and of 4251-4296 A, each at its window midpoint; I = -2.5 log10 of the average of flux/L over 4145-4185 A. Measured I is 0.12 mag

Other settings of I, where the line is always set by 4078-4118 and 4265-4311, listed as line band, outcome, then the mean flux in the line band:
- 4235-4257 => 0.07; 1.42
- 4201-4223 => 0.10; 1.42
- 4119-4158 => 0.07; 1.55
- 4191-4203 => 0.08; 1.47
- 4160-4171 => 0.11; 1.47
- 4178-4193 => 0.09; 1.47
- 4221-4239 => 0.07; 1.44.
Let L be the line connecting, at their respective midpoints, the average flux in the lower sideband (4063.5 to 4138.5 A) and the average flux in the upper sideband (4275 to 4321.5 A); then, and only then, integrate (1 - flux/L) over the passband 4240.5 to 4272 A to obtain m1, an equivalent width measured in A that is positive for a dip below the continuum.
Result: 3.9 A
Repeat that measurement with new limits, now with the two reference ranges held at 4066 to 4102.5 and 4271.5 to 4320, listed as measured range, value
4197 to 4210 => 1.7 A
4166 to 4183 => 1.8 A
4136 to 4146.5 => 1.2 A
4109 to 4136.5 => -0.8 A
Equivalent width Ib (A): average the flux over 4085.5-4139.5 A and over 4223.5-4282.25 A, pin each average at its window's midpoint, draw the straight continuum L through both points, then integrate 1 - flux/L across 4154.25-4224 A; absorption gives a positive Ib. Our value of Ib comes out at 3.7 A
